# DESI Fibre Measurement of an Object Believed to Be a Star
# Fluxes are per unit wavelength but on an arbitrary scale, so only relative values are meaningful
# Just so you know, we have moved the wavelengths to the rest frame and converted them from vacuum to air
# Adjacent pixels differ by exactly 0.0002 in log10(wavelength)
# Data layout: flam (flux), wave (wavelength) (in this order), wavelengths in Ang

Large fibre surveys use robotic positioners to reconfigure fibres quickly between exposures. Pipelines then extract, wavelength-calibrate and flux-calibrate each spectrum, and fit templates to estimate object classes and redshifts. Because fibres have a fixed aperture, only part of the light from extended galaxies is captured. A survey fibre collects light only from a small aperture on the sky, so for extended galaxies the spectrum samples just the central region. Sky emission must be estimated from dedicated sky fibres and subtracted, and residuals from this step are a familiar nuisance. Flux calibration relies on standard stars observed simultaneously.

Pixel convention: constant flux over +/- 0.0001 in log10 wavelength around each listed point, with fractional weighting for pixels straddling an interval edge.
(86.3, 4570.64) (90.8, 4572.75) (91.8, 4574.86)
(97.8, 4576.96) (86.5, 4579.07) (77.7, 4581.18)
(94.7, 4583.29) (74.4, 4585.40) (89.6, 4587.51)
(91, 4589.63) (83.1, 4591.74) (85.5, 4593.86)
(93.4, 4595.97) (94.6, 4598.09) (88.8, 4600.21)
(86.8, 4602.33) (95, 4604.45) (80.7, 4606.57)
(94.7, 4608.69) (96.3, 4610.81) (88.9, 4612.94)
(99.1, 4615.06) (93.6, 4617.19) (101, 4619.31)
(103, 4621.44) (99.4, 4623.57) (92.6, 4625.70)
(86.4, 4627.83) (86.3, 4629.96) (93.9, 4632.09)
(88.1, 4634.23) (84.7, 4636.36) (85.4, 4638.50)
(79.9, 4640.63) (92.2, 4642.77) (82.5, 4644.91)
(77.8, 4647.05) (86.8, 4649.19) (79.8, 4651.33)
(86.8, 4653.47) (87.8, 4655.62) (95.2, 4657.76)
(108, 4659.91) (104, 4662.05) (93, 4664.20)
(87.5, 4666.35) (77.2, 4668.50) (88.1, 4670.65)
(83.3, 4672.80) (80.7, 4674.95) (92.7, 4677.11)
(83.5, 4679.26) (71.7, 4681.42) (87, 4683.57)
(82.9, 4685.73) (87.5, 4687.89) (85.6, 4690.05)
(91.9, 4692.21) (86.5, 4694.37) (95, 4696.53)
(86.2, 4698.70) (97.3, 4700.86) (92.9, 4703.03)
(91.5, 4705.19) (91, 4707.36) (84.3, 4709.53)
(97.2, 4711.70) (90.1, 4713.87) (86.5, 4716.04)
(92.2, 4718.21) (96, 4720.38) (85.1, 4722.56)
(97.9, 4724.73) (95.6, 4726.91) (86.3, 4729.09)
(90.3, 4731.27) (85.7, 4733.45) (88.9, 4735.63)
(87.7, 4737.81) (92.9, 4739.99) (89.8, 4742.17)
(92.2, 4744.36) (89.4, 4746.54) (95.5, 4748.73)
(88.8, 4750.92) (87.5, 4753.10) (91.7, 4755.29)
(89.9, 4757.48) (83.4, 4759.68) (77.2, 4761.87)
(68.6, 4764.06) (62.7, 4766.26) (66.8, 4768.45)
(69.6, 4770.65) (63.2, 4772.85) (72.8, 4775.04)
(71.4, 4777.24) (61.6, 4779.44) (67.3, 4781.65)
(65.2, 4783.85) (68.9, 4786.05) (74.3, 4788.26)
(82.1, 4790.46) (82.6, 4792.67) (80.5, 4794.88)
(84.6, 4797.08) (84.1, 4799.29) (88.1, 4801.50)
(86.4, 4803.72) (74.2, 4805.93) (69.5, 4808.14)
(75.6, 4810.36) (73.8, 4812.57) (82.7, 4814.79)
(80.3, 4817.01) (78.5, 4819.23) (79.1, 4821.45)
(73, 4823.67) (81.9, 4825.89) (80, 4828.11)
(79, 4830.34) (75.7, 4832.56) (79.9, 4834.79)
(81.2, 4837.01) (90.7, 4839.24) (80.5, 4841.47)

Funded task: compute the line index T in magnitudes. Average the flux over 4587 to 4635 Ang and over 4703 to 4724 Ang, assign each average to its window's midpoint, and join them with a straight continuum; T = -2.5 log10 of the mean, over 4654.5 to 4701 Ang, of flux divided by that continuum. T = 0.03 mag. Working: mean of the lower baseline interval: 91.9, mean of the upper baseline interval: 90.7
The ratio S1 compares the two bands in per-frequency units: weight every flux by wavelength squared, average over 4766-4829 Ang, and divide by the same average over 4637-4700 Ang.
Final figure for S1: 0.91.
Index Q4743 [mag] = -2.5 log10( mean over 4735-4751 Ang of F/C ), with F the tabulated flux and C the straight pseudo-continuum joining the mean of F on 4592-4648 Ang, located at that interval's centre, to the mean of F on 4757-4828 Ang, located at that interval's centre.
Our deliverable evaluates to -0.141 mag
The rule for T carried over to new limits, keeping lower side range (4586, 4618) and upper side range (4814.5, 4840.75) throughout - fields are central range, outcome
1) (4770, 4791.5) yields 0.18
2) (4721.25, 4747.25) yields -0.07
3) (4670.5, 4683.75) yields 0.05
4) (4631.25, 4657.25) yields 0.04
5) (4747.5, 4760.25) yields -0.08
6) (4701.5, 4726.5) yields -0.08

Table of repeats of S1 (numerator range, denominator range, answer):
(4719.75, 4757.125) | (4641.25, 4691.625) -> 1.07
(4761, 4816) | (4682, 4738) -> 0.85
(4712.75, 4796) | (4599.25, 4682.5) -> 0.96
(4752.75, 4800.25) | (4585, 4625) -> 0.88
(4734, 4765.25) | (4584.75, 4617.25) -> 1.04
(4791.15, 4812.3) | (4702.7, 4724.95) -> 0.92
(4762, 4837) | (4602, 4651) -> 0.90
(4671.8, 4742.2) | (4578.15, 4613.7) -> 1.06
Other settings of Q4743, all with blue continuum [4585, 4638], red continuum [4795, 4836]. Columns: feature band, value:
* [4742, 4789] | 0.07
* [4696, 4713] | -0.07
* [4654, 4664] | -0.11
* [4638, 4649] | 0.07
